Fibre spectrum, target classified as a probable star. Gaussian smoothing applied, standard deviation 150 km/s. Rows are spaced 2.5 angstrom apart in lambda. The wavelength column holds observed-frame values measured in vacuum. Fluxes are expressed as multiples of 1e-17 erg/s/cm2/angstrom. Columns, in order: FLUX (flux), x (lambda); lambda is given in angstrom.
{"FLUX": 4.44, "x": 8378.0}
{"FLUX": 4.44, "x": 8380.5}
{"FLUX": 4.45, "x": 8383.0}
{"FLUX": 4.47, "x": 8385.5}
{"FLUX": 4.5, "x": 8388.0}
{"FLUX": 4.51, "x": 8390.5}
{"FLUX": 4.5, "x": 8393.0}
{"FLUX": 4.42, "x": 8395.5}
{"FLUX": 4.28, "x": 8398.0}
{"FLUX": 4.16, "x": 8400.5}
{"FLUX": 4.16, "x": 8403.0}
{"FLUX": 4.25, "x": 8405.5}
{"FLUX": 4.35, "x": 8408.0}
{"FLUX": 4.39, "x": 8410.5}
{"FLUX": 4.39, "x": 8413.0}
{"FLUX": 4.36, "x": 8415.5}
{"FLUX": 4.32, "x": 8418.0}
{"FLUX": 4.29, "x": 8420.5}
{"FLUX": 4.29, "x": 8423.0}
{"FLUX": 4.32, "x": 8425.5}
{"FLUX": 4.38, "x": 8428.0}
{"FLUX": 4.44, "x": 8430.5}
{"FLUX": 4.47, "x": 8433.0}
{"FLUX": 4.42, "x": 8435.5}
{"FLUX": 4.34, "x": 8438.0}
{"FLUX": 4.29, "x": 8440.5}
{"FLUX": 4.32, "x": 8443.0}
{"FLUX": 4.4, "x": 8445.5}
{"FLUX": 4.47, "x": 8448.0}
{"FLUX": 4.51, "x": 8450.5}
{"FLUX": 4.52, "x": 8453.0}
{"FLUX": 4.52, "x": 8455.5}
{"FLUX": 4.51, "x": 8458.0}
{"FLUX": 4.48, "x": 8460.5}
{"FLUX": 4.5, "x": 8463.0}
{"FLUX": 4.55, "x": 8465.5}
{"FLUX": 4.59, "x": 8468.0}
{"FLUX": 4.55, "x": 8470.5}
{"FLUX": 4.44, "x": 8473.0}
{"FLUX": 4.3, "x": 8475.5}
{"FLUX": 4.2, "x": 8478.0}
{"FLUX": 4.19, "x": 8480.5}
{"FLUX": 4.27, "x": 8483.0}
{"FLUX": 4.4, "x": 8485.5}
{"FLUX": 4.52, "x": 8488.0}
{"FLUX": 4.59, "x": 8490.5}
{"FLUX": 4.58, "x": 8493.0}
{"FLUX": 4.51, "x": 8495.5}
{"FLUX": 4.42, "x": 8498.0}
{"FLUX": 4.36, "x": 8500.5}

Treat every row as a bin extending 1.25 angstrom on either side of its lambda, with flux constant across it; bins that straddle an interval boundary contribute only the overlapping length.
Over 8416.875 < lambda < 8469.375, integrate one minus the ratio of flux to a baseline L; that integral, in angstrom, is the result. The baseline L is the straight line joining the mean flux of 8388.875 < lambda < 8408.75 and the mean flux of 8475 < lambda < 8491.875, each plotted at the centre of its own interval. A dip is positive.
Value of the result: -0.98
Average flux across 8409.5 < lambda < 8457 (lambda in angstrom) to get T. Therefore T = 4.39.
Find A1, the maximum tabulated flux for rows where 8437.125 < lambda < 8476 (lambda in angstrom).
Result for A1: 4.59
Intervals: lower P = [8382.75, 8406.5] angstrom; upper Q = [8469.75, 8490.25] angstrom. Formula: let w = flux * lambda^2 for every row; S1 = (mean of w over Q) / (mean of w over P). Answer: 1.02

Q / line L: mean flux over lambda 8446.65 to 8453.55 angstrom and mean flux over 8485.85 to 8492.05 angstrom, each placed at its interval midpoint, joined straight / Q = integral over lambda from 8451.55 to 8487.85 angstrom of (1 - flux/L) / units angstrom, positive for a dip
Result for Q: 0.66 angstrom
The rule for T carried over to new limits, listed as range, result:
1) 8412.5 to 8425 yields 4.33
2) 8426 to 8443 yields 4.38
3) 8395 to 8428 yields 4.31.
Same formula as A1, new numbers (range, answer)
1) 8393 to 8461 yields 4.52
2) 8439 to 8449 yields 4.47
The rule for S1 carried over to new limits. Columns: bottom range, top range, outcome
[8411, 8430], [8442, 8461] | 1.04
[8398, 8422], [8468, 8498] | 1.05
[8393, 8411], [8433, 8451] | 1.03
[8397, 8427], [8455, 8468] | 1.06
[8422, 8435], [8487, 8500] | 1.05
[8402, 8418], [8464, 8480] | 1.04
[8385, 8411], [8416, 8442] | 1.01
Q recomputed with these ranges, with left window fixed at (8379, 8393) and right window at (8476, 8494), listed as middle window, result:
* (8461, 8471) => -0.3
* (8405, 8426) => 0.6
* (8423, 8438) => 0.2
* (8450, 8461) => -0.2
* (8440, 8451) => 0.1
